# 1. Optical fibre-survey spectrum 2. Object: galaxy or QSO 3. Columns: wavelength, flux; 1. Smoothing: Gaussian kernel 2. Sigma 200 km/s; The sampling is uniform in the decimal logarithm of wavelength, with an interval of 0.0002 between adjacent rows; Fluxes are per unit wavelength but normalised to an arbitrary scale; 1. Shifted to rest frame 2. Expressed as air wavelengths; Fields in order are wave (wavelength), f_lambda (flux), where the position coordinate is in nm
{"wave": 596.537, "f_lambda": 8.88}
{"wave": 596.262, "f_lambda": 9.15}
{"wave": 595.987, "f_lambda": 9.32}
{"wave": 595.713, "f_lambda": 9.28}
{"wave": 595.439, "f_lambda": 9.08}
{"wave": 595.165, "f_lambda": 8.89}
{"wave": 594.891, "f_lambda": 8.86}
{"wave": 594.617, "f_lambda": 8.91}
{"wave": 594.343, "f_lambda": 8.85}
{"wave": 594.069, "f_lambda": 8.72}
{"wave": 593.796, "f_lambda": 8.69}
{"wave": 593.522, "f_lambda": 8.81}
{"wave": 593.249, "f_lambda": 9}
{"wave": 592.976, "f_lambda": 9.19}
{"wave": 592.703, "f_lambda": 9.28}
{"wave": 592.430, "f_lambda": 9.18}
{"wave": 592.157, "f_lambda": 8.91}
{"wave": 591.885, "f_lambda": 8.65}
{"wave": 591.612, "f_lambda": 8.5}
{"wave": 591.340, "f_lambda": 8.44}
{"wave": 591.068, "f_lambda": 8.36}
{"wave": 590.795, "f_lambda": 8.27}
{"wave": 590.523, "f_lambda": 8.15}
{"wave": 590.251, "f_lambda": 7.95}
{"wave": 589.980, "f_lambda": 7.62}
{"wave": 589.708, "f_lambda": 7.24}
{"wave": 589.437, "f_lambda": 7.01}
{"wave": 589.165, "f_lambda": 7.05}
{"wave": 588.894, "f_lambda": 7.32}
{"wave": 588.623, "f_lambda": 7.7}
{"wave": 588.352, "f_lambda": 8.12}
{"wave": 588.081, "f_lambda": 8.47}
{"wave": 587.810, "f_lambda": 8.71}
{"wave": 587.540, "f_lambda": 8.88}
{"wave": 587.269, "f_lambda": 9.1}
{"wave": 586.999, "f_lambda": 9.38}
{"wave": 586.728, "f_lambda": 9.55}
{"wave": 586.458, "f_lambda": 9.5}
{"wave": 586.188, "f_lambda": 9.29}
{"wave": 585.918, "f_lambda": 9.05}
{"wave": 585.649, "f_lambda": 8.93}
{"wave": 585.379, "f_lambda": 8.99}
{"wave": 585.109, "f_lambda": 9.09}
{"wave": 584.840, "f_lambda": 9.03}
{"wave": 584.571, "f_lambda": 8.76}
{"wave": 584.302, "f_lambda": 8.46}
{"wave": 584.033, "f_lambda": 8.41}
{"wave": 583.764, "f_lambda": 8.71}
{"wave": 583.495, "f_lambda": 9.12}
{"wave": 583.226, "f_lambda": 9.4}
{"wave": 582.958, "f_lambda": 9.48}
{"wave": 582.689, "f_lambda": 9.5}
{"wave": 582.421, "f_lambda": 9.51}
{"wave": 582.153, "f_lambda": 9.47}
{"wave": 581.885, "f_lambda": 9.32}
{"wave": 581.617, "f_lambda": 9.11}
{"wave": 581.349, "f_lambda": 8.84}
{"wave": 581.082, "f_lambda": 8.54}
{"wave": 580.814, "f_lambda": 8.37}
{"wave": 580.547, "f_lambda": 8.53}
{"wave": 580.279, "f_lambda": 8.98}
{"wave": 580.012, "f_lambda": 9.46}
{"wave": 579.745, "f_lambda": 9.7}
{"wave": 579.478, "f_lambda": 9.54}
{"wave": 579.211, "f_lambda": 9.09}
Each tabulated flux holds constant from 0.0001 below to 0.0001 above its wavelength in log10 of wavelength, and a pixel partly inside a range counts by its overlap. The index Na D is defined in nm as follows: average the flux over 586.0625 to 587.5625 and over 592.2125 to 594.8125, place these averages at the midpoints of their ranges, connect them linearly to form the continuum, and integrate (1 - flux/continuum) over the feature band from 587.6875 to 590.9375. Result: 0.49 nm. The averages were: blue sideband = 9.31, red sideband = 8.95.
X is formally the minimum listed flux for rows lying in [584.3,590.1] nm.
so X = 7.01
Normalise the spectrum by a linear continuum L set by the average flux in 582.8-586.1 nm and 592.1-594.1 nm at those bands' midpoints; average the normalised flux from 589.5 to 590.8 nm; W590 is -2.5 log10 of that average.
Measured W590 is 0.16 mag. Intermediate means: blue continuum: 8.96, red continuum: 8.99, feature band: 7.76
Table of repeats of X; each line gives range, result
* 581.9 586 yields 8.41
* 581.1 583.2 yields 8.84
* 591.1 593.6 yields 8.44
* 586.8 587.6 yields 8.88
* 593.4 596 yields 8.69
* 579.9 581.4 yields 8.37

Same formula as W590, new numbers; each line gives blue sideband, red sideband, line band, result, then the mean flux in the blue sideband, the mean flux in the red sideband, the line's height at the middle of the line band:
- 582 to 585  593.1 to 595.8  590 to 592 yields 0.08 mag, 9.08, 8.9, 8.96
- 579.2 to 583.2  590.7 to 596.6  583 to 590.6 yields 0.06 mag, 9.17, 8.88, 9.04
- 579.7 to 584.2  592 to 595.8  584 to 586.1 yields 0.02 mag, 9.07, 8.97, 9.04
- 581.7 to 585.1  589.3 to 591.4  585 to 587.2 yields -0.07 mag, 9.1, 7.86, 8.62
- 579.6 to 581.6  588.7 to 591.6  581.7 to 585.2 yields -0.06 mag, 8.93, 7.77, 8.59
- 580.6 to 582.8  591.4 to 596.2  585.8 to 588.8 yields 0.02 mag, 9.06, 8.94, 9.01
